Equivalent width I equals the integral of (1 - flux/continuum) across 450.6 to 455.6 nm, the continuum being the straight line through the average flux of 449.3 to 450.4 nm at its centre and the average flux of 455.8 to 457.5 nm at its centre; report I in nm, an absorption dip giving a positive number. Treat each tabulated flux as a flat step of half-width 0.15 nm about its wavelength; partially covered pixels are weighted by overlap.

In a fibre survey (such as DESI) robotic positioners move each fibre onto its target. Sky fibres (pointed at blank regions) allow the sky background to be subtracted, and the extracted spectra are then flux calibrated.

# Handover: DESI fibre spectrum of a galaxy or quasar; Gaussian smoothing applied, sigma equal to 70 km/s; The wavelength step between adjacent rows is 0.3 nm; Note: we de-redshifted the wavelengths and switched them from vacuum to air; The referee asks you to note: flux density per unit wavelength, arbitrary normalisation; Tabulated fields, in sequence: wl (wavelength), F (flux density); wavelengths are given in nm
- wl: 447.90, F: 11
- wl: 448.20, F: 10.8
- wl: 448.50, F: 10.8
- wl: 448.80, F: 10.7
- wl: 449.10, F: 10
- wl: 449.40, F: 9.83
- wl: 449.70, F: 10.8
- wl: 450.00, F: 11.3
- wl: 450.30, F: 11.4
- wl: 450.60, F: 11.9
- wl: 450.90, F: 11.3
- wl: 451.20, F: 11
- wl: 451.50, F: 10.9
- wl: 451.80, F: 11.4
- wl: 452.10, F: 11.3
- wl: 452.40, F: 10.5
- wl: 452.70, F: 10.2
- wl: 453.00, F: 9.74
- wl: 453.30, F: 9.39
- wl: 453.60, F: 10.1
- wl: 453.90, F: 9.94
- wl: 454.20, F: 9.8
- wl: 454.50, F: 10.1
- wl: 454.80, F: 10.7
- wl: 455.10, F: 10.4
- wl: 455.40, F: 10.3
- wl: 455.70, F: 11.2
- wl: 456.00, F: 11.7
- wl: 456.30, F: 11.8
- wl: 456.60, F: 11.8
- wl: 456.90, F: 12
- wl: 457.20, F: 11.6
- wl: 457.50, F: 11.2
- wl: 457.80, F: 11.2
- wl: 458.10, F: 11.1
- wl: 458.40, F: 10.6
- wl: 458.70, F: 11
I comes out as 0.34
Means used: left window 10.9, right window 11.7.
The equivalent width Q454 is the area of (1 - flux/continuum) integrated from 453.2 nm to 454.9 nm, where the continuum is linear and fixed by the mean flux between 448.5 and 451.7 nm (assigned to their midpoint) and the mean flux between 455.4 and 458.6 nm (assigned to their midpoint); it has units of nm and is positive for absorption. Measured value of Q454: 0.18 nm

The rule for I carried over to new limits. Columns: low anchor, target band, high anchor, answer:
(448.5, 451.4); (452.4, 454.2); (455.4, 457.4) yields 0.21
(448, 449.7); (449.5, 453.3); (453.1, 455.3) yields -0.23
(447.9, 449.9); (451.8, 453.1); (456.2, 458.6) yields 0.04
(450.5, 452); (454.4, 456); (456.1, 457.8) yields 0.12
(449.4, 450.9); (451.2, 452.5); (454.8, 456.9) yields 0.02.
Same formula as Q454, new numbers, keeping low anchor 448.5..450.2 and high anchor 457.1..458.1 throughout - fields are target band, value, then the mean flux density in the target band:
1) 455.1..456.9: -0.03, 11.3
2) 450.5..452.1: -0.08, 11.3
